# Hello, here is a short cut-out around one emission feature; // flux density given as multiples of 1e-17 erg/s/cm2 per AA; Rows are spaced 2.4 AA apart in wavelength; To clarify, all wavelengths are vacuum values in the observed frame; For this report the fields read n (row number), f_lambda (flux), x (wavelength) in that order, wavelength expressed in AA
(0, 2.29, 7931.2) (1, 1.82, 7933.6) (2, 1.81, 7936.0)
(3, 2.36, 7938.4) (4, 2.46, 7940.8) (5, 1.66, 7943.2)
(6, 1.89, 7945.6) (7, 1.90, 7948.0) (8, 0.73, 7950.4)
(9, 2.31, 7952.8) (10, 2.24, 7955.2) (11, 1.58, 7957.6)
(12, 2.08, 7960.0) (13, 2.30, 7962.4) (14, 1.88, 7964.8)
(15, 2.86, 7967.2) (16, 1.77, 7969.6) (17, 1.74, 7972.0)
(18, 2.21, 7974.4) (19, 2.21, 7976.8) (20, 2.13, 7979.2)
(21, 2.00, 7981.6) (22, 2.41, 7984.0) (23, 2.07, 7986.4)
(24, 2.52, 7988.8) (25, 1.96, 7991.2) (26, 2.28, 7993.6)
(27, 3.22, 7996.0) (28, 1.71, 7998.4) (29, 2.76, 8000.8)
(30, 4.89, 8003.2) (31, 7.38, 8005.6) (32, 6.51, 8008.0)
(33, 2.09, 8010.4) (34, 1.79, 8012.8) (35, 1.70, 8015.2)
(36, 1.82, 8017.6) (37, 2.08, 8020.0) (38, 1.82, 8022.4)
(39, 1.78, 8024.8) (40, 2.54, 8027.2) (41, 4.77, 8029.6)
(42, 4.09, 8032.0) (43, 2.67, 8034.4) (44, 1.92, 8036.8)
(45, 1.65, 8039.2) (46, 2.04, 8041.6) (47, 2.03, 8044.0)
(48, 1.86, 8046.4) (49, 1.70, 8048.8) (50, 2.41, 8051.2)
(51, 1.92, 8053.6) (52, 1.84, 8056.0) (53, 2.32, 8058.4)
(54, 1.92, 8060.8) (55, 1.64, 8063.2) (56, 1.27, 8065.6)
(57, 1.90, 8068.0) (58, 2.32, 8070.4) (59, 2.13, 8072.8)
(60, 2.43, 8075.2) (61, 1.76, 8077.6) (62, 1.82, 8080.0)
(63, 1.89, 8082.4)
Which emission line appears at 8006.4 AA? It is H-alpha 6563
